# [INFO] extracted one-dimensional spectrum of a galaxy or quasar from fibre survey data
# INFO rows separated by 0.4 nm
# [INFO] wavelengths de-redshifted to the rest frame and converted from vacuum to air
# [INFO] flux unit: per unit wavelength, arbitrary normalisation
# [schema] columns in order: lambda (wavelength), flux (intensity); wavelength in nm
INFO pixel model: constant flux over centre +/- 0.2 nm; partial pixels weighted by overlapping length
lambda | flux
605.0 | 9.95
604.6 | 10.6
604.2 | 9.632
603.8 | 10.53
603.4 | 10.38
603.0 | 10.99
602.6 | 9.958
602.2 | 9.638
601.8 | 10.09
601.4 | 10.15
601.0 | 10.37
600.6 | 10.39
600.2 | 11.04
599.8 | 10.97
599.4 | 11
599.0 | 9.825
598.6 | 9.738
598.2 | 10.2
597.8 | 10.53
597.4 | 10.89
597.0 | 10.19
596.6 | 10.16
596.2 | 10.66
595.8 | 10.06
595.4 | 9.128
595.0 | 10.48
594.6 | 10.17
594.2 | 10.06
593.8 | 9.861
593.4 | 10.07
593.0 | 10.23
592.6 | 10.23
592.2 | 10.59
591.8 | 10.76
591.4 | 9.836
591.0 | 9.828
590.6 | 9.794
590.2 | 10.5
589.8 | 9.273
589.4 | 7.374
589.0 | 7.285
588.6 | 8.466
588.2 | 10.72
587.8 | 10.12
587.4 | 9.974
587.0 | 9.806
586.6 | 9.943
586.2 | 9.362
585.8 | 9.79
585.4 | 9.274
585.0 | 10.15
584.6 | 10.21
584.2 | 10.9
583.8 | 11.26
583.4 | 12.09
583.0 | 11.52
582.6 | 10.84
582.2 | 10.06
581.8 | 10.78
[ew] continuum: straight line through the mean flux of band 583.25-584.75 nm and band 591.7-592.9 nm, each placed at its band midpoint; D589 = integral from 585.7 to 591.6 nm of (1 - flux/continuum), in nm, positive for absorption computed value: 0.71 nm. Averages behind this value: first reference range 11.1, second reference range 10.5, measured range 9.47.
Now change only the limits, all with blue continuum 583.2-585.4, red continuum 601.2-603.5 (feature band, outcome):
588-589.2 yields 0.20 nm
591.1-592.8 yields 0.03 nm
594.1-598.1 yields 0.06 nm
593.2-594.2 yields 0.05 nm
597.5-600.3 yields -0.04 nm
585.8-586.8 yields 0.10 nm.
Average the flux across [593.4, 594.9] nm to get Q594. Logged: 10.1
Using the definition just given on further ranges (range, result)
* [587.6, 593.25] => 9.65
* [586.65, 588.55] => 10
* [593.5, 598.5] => 10.2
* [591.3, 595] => 10.2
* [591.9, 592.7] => 10.5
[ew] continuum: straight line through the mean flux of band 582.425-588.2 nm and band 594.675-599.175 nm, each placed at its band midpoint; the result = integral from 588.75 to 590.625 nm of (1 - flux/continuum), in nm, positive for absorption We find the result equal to 0.283 nm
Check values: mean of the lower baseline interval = 10.4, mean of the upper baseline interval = 10.2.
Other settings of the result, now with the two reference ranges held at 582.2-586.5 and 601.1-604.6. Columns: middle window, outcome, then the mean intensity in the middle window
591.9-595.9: 0.094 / 10.1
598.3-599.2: 0.039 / 9.83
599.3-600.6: -0.084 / 10.9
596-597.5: -0.021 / 10.4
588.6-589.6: 0.275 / 7.56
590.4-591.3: 0.050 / 9.81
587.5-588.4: 0.006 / 10.4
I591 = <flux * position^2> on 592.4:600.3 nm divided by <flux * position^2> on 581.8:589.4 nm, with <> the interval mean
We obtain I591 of 1.06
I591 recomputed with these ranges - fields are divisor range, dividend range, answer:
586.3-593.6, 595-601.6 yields 1.10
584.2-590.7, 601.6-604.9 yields 1.13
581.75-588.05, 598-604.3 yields 1.05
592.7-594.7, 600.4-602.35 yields 1.03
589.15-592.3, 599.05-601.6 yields 1.13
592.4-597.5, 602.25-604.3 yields 1.04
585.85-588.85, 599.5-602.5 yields 1.12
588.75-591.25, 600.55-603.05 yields 1.17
